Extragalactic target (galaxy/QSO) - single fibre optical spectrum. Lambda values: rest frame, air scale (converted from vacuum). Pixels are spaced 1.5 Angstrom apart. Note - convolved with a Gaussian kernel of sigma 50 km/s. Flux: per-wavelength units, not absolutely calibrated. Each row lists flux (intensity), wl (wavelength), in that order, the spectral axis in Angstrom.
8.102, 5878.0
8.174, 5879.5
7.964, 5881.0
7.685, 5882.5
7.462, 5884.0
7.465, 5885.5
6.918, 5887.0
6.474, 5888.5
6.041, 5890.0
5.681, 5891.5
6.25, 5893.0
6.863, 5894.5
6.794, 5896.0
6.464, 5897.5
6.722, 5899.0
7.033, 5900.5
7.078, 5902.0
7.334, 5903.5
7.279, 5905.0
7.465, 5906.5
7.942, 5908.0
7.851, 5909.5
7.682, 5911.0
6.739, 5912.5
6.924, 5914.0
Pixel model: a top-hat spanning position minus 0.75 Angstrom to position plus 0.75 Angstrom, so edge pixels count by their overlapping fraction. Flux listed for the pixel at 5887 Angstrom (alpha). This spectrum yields 6.918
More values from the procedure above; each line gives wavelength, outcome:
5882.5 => 7.685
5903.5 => 7.334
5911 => 7.682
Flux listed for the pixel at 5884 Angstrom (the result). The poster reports 7.462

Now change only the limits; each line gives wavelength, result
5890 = 6.041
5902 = 7.078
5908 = 7.942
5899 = 6.722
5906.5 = 7.465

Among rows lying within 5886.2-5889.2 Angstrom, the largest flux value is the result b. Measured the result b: 6.918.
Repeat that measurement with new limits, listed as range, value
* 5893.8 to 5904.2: 7.334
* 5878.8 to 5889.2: 8.174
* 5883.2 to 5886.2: 7.465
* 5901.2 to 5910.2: 7.942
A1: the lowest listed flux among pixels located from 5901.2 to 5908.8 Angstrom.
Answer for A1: 7.078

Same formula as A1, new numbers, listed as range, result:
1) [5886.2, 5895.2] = 5.681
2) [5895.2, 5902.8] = 6.464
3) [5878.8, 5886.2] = 7.462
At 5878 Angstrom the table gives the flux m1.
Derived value 8.102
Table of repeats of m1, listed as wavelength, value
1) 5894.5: 6.863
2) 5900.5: 7.033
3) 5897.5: 6.464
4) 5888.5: 6.474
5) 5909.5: 7.851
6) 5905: 7.279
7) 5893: 6.25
